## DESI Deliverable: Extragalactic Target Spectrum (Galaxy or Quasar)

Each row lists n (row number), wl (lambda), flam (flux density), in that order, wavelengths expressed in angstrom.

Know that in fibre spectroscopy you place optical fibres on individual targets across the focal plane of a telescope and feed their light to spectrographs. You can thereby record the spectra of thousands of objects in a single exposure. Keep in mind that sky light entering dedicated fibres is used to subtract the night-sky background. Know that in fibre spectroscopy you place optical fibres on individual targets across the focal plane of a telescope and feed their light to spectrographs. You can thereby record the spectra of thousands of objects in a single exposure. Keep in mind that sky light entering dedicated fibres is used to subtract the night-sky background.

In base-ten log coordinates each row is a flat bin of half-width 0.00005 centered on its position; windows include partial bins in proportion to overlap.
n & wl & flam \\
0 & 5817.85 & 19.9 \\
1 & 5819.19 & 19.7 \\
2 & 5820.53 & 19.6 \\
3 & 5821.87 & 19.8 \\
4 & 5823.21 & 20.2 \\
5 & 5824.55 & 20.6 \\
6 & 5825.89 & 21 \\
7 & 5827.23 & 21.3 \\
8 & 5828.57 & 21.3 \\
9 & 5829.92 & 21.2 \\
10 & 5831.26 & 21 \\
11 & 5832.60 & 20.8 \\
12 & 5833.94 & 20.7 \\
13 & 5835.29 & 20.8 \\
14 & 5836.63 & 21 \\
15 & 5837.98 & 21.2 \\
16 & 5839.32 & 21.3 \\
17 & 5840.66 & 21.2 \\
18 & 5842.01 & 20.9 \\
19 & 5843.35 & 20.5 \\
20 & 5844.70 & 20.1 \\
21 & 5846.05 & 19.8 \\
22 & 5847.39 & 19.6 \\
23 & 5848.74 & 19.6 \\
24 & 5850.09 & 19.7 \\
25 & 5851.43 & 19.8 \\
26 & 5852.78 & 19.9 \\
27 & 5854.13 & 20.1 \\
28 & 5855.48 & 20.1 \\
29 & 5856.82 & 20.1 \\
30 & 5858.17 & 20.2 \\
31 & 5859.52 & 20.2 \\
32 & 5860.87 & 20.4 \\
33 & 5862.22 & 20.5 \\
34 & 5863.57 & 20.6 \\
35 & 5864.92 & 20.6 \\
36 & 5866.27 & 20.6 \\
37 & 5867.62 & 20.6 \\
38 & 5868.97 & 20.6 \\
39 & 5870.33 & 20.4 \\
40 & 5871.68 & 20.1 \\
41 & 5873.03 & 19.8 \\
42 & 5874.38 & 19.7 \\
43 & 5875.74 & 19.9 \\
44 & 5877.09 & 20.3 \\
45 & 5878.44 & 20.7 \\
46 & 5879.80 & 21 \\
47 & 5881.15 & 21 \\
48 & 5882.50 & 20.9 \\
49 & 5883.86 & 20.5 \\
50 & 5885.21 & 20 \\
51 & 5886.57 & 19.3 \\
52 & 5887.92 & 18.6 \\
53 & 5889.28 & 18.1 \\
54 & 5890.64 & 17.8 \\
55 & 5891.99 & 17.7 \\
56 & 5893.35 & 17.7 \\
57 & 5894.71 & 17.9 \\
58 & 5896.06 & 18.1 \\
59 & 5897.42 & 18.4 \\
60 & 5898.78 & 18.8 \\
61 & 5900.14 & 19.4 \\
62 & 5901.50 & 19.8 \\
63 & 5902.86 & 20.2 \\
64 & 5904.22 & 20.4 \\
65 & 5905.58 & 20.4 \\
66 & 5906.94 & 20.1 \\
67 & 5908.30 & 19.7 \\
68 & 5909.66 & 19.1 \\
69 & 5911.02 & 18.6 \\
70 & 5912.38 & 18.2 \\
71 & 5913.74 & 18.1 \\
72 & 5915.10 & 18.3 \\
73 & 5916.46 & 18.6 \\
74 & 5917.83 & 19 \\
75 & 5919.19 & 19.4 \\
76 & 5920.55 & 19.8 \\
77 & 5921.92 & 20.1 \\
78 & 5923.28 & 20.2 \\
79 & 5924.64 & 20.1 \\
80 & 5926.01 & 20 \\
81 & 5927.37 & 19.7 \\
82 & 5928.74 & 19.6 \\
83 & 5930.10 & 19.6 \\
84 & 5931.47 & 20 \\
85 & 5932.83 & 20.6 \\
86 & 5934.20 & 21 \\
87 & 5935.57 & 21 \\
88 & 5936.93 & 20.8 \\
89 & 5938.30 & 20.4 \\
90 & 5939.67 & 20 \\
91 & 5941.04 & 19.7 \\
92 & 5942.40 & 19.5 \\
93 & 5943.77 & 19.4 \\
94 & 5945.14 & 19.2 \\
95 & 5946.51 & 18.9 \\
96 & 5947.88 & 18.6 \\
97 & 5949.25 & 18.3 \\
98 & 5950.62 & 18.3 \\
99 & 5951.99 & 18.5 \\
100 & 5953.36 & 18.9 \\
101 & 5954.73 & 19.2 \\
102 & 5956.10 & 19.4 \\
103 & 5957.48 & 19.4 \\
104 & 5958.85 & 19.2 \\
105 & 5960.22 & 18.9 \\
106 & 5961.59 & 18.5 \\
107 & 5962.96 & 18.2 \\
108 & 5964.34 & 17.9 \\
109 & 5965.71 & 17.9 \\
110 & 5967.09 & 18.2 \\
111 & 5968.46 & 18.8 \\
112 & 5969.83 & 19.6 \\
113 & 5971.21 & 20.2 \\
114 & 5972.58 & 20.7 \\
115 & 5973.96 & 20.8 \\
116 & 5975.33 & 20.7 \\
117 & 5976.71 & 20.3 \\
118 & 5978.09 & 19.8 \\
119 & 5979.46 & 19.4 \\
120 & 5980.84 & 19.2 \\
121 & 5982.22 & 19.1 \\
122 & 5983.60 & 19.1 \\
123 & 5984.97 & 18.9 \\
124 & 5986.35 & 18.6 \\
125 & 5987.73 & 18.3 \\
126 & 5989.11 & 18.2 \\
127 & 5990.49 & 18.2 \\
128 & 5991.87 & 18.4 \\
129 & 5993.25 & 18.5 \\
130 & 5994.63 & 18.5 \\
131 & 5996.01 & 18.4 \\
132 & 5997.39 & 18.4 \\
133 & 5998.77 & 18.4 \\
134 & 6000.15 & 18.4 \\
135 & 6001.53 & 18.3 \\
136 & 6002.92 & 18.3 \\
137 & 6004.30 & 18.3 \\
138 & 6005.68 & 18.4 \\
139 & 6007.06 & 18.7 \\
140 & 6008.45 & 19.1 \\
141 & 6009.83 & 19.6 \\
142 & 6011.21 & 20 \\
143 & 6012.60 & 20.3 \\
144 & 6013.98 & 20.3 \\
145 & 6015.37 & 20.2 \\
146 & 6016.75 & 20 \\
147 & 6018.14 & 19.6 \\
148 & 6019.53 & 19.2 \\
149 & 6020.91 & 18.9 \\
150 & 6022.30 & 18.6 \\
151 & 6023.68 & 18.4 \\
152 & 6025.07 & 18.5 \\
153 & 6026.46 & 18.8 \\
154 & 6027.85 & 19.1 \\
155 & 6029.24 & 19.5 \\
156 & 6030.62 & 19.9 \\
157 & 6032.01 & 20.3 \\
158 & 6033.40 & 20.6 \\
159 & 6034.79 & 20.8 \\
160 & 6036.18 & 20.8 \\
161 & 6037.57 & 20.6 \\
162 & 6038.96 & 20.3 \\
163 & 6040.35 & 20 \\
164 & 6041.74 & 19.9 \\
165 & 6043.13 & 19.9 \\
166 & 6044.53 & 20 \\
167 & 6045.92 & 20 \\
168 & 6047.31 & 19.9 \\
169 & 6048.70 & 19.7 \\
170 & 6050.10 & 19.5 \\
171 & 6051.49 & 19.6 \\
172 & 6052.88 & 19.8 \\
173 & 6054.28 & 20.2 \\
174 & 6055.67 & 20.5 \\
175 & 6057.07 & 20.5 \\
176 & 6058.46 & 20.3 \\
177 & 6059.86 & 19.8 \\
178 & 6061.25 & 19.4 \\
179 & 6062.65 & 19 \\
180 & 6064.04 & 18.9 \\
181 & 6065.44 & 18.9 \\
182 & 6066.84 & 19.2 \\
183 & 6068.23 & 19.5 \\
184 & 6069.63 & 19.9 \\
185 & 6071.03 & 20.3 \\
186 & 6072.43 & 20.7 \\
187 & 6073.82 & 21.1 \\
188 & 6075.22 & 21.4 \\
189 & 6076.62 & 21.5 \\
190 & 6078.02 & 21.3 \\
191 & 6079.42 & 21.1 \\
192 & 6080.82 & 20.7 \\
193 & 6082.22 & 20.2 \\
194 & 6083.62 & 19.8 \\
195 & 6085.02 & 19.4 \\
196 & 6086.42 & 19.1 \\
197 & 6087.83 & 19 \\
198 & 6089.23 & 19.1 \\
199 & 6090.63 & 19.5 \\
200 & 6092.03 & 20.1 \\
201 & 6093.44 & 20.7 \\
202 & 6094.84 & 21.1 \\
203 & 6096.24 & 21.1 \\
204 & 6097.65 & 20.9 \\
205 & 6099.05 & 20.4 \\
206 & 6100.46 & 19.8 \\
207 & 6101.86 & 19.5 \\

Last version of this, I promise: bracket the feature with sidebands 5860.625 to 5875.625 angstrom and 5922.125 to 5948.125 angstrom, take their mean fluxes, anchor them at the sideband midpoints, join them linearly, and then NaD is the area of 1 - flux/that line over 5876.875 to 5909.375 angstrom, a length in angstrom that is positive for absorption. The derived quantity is 1.2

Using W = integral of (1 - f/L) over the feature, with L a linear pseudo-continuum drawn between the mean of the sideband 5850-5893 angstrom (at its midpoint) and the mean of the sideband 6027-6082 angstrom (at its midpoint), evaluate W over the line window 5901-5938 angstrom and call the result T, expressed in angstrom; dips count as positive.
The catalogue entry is 0.54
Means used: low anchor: 20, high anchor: 20.1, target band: 19.7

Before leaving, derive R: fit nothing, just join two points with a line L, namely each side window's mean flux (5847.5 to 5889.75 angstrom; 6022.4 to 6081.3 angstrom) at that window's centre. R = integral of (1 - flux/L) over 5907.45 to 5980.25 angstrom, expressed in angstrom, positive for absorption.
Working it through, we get 2.42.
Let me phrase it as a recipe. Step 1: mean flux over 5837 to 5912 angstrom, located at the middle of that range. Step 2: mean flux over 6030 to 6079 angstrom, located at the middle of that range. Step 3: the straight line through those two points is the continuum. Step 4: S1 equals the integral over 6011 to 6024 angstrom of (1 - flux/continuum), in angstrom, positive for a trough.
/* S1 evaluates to 0.3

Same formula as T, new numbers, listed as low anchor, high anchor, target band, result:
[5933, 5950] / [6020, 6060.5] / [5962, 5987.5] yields 0.64 angstrom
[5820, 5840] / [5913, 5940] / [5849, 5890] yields 0.53 angstrom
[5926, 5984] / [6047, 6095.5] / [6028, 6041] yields -0.28 angstrom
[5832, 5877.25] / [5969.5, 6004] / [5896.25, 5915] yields 0.55 angstrom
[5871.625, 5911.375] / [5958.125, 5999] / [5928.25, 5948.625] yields -0.72 angstrom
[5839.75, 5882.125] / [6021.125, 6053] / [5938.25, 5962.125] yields 1.10 angstrom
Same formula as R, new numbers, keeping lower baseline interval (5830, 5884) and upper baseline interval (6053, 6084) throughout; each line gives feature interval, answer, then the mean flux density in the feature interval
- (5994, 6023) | 1.7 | 19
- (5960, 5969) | 0.9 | 18.3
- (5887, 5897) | 1.2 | 18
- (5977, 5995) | 1.3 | 18.8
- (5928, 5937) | 0.0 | 20.3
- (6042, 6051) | 0.2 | 19.8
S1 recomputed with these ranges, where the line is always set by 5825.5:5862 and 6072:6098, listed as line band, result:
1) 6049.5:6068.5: 0.71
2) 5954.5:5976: 1.29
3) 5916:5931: 0.59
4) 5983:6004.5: 2.09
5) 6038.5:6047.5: 0.19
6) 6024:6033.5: 0.47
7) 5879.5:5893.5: 0.78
